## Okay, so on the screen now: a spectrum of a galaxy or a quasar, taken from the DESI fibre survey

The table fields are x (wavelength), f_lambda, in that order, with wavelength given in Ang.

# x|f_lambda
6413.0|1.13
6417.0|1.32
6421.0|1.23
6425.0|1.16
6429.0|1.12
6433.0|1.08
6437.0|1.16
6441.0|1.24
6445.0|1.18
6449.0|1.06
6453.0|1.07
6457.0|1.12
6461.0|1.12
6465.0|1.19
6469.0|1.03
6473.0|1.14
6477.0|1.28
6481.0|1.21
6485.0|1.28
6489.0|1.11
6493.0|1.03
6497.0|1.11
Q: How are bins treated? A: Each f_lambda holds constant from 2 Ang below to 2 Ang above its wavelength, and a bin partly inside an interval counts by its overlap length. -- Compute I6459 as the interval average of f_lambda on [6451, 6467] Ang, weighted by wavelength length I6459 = 1.12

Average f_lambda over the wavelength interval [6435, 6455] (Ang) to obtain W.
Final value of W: 1.14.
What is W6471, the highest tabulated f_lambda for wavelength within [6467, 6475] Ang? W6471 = 1.14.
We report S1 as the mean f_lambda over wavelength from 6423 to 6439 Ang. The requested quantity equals 1.13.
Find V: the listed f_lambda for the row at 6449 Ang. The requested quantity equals 1.06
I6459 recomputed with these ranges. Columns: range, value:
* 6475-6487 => 1.26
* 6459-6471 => 1.11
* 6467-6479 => 1.15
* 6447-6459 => 1.08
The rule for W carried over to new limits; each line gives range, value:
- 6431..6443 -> 1.16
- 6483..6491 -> 1.2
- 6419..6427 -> 1.19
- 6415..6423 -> 1.27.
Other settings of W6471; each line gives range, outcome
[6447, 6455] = 1.07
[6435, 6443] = 1.24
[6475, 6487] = 1.28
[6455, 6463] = 1.12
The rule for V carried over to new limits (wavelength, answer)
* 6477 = 1.28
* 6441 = 1.24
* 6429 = 1.12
